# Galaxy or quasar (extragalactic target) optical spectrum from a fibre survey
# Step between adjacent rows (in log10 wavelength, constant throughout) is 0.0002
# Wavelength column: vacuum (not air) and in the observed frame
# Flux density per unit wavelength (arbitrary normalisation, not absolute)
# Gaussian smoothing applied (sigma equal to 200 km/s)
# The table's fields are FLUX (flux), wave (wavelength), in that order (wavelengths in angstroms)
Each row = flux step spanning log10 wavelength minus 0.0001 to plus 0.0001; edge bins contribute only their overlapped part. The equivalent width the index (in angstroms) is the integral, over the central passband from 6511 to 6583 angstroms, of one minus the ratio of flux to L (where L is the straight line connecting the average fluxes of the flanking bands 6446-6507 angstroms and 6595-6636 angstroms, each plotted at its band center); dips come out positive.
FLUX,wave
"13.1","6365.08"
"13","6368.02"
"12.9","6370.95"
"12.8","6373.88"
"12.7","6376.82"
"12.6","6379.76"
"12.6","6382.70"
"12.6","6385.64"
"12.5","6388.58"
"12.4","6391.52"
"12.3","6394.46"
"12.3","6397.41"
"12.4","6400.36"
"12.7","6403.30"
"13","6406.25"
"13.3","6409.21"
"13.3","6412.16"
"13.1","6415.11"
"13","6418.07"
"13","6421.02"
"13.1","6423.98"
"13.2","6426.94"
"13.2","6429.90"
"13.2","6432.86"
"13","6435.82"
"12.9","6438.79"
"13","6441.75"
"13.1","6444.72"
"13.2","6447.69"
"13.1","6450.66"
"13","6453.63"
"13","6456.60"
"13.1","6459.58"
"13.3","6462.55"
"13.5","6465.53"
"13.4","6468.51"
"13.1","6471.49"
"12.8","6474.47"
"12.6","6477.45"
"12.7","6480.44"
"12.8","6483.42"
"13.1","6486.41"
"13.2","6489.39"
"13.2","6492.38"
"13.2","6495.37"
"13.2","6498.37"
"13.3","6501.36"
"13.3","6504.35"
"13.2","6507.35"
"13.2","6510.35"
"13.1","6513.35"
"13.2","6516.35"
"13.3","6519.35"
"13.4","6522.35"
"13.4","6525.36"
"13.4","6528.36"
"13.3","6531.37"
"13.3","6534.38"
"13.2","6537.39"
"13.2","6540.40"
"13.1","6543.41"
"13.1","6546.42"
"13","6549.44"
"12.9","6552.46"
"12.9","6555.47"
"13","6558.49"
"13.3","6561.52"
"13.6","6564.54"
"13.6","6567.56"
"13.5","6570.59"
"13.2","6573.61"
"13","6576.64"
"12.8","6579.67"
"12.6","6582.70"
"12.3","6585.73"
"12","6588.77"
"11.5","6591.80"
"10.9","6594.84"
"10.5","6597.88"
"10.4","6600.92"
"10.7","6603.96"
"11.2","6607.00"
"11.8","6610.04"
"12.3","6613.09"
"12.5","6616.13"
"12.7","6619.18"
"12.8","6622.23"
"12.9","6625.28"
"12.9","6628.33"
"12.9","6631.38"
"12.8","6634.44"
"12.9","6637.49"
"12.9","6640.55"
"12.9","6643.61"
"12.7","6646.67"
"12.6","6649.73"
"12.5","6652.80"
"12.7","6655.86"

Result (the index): -3.7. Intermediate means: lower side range 13.1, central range 13.2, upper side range 12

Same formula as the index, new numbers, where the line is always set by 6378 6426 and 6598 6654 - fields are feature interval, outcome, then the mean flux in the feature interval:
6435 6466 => -1.1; 13.1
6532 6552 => -1.1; 13.1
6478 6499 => -0.7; 13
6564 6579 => -1.1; 13.3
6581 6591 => 0.1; 12.3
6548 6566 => -1.0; 13.1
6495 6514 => -1.0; 13.2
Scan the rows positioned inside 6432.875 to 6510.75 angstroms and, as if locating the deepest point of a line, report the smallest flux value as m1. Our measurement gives 12.6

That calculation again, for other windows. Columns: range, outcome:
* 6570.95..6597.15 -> 10.9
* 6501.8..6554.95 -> 12.9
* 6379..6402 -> 12.3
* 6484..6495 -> 13.1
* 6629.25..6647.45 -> 12.7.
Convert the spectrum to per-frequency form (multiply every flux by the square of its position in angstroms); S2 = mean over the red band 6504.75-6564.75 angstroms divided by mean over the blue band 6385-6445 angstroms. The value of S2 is 1.1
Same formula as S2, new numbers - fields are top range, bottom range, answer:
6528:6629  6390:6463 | 1.01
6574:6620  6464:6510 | 0.93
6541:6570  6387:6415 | 1.09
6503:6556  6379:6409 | 1.10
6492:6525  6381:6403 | 1.10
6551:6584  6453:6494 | 1.04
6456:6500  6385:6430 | 1.04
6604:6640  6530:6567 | 0.97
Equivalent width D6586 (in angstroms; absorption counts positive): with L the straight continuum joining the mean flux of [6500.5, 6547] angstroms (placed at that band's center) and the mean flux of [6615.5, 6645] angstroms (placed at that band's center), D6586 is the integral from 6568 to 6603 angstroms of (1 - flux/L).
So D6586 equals 2.5 angstroms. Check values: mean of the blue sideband 13.3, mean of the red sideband 12.8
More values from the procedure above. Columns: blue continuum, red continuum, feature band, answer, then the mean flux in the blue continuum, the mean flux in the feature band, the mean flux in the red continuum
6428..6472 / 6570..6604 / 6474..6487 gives 0.1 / 13.1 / 12.8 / 12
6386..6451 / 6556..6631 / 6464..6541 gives -3.3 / 12.9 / 13.2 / 12.3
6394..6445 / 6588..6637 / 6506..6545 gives -2.7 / 13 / 13.3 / 11.9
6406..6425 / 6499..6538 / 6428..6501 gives 0.6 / 13.1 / 13.1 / 13.3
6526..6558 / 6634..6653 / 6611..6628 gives 0.3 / 13.1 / 12.6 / 12.8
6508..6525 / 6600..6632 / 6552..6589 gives -1.1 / 13.2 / 13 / 12.1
